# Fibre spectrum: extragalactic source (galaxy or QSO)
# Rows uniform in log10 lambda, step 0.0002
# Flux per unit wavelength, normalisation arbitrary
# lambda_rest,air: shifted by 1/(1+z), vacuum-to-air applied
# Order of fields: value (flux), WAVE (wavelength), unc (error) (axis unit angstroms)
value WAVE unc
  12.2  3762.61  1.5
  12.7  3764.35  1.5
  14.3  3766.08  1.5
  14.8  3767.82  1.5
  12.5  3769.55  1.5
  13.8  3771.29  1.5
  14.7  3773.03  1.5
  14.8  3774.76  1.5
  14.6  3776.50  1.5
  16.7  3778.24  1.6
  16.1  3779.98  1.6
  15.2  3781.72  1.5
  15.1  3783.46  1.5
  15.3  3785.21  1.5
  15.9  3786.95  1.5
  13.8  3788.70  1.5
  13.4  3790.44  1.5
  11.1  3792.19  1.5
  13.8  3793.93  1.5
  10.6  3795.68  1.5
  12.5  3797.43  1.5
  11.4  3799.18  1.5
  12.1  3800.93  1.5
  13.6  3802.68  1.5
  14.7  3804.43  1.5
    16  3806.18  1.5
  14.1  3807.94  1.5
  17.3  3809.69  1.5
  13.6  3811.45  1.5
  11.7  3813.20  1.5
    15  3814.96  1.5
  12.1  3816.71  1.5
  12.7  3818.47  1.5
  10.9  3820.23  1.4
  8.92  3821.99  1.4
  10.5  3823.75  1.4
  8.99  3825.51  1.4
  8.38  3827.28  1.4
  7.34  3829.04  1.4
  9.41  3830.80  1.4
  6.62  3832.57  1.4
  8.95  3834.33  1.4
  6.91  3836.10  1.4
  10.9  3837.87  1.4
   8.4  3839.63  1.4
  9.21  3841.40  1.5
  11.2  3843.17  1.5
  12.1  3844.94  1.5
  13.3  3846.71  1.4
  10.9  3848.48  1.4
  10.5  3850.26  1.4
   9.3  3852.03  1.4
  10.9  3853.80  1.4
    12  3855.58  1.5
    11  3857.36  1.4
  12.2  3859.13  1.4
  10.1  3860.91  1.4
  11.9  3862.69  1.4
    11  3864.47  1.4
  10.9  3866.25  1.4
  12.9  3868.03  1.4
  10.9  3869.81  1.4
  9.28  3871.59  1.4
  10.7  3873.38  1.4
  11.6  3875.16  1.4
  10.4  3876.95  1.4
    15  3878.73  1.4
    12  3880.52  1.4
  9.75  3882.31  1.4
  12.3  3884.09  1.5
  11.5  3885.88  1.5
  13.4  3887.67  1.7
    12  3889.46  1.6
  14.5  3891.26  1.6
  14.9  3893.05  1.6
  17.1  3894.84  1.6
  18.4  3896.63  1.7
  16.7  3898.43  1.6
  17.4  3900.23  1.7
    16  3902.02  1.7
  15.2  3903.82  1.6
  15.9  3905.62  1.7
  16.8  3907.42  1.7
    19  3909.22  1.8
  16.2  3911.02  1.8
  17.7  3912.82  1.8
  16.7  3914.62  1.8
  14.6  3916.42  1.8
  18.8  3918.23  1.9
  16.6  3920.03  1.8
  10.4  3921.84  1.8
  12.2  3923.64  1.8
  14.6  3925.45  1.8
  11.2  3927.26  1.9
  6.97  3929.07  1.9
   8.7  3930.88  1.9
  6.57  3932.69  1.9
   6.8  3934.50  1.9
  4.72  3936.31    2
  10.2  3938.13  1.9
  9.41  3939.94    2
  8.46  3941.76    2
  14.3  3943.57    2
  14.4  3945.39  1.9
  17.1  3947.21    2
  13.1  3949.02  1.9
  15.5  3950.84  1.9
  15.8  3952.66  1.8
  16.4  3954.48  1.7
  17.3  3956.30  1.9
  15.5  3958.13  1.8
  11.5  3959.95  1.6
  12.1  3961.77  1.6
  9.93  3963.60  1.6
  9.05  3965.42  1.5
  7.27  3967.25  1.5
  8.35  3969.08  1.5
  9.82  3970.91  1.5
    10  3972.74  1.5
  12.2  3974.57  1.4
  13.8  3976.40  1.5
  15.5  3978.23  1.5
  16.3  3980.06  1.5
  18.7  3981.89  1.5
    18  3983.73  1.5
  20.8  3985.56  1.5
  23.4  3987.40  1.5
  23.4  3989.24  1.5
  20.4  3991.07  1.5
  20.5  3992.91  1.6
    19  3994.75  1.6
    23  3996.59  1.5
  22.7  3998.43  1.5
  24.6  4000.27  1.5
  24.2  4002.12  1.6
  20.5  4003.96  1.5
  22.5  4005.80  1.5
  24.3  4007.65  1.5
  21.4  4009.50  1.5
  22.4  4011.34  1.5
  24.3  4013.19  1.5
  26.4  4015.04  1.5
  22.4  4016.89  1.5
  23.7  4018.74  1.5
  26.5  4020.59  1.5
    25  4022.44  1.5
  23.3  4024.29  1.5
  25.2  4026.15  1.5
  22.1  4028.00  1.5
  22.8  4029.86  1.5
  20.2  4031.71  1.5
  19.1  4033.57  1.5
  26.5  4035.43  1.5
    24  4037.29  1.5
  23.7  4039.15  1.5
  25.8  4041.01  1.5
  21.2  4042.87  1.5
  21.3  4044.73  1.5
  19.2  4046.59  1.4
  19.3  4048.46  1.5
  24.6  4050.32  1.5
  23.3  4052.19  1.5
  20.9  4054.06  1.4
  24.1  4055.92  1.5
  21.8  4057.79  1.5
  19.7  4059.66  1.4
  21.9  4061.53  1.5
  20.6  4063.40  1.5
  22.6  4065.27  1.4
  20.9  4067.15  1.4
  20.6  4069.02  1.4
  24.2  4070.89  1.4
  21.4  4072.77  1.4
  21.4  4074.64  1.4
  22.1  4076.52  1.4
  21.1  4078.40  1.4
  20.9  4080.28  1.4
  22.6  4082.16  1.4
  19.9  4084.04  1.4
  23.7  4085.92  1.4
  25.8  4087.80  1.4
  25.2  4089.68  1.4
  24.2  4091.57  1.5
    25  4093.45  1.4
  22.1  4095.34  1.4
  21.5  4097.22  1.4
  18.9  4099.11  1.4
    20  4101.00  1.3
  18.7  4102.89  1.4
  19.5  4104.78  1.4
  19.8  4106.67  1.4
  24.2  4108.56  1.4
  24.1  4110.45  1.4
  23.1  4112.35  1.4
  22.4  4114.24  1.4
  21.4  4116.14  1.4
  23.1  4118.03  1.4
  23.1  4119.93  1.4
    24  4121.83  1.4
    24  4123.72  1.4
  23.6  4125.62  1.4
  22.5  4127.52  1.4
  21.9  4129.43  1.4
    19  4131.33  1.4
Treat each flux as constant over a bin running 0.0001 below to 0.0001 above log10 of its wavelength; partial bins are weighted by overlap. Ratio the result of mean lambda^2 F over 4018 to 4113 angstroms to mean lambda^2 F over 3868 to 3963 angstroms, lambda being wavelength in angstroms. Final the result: 1.80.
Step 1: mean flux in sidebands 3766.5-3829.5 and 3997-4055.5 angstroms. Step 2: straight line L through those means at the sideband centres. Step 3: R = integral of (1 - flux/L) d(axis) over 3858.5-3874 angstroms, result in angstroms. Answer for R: 4.8 angstroms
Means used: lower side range 13.2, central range 11.1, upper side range 23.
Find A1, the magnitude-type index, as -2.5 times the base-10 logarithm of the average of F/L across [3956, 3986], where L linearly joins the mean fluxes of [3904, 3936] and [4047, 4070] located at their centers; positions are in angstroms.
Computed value 0.249 mag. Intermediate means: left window 13.4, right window 21.6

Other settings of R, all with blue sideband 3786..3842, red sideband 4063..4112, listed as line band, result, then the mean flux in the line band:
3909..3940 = 6.8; 12.2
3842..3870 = 4.0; 11.3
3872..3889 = 2.8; 11.8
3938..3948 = 2.5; 12.4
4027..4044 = -2.4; 22.8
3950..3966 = 3.1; 13.8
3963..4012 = 1.1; 17.9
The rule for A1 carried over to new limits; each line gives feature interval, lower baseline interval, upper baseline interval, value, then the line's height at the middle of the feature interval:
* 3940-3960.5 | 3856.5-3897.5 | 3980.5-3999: 0.24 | 17.9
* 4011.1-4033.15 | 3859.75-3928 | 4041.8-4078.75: -0.19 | 19.9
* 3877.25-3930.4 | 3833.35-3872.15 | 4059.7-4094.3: -0.10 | 13.3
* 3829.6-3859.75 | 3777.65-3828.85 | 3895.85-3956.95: 0.29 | 13.3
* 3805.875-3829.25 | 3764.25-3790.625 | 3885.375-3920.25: 0.25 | 15.1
